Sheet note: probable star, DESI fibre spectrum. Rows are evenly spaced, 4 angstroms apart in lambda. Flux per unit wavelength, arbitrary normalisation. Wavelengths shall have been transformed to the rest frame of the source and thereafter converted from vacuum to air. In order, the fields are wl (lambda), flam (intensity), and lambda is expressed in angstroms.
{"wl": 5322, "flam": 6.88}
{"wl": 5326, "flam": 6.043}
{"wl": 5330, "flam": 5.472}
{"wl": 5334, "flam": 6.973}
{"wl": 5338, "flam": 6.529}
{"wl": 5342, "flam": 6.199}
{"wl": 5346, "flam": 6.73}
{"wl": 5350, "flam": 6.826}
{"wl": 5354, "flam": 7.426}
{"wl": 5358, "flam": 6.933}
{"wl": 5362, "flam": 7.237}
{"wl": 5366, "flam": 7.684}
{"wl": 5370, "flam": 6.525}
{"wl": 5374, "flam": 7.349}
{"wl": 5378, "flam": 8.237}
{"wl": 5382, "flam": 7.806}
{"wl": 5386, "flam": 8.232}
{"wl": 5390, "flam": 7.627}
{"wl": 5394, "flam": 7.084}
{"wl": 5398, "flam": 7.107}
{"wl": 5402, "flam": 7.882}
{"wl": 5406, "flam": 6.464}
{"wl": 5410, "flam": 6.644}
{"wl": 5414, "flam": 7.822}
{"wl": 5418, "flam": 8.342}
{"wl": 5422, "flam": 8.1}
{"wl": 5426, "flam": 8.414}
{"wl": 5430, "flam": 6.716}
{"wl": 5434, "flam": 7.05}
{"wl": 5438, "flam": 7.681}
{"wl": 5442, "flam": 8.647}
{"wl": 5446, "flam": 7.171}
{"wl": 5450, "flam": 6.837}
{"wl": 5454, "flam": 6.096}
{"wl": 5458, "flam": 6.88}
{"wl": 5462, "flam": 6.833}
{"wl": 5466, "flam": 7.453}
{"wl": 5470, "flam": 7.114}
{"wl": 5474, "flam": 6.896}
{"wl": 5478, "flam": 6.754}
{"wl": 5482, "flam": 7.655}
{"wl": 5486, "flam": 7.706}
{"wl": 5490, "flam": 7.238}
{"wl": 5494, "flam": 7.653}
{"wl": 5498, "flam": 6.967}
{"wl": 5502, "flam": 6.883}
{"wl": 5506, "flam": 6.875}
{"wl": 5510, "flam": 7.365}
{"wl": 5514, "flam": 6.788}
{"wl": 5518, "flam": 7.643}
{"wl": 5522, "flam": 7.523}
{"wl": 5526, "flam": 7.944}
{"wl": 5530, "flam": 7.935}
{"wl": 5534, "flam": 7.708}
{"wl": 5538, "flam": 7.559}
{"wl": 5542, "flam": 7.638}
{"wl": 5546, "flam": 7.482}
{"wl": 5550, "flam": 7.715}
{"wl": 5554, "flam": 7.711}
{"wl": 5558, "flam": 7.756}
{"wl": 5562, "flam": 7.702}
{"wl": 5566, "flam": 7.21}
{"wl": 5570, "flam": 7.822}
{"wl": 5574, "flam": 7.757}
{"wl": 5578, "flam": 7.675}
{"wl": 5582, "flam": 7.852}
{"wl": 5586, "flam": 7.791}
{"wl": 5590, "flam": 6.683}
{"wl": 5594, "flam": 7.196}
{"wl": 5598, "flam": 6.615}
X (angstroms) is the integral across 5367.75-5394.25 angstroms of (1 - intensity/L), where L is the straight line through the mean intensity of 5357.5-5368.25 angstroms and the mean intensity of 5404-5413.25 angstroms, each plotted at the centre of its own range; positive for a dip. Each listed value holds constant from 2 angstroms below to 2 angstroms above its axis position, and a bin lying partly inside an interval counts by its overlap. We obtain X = -1.9 angstroms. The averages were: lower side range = 7.32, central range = 7.58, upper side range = 6.73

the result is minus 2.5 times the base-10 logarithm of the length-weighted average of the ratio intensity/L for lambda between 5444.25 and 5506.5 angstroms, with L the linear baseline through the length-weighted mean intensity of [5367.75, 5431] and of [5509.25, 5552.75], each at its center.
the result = 0.073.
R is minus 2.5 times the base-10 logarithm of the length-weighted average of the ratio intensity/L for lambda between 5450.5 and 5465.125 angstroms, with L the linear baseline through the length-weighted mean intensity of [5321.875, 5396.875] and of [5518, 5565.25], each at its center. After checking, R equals 0.11 mag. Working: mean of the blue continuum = 7.05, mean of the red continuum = 7.68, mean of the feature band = 6.69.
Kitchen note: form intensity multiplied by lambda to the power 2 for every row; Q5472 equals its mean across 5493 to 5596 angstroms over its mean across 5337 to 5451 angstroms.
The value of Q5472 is 1.07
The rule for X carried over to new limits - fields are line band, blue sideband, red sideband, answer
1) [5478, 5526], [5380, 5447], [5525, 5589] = 2.14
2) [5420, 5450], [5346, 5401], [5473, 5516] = -1.47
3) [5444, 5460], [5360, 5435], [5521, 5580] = 1.72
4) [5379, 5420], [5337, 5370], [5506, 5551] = -2.47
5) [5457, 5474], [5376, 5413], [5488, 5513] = 0.45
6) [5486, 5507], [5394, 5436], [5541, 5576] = 1.01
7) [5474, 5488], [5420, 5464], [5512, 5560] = 0.25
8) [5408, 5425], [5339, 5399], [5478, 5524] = -1.18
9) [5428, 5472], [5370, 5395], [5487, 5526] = 1.82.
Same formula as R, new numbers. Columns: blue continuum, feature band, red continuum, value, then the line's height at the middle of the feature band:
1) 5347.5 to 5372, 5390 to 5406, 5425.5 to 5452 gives -0.002 mag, 7.27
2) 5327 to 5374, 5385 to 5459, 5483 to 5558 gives -0.050 mag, 7.07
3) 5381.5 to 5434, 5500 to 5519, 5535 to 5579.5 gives 0.077 mag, 7.61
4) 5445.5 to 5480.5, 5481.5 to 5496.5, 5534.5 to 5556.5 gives -0.061 mag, 7.12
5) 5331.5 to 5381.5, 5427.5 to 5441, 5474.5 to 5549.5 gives -0.011 mag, 7.23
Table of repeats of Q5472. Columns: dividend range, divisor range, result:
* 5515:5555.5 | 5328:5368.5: 1.21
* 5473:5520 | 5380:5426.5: 0.98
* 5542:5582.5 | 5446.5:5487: 1.13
